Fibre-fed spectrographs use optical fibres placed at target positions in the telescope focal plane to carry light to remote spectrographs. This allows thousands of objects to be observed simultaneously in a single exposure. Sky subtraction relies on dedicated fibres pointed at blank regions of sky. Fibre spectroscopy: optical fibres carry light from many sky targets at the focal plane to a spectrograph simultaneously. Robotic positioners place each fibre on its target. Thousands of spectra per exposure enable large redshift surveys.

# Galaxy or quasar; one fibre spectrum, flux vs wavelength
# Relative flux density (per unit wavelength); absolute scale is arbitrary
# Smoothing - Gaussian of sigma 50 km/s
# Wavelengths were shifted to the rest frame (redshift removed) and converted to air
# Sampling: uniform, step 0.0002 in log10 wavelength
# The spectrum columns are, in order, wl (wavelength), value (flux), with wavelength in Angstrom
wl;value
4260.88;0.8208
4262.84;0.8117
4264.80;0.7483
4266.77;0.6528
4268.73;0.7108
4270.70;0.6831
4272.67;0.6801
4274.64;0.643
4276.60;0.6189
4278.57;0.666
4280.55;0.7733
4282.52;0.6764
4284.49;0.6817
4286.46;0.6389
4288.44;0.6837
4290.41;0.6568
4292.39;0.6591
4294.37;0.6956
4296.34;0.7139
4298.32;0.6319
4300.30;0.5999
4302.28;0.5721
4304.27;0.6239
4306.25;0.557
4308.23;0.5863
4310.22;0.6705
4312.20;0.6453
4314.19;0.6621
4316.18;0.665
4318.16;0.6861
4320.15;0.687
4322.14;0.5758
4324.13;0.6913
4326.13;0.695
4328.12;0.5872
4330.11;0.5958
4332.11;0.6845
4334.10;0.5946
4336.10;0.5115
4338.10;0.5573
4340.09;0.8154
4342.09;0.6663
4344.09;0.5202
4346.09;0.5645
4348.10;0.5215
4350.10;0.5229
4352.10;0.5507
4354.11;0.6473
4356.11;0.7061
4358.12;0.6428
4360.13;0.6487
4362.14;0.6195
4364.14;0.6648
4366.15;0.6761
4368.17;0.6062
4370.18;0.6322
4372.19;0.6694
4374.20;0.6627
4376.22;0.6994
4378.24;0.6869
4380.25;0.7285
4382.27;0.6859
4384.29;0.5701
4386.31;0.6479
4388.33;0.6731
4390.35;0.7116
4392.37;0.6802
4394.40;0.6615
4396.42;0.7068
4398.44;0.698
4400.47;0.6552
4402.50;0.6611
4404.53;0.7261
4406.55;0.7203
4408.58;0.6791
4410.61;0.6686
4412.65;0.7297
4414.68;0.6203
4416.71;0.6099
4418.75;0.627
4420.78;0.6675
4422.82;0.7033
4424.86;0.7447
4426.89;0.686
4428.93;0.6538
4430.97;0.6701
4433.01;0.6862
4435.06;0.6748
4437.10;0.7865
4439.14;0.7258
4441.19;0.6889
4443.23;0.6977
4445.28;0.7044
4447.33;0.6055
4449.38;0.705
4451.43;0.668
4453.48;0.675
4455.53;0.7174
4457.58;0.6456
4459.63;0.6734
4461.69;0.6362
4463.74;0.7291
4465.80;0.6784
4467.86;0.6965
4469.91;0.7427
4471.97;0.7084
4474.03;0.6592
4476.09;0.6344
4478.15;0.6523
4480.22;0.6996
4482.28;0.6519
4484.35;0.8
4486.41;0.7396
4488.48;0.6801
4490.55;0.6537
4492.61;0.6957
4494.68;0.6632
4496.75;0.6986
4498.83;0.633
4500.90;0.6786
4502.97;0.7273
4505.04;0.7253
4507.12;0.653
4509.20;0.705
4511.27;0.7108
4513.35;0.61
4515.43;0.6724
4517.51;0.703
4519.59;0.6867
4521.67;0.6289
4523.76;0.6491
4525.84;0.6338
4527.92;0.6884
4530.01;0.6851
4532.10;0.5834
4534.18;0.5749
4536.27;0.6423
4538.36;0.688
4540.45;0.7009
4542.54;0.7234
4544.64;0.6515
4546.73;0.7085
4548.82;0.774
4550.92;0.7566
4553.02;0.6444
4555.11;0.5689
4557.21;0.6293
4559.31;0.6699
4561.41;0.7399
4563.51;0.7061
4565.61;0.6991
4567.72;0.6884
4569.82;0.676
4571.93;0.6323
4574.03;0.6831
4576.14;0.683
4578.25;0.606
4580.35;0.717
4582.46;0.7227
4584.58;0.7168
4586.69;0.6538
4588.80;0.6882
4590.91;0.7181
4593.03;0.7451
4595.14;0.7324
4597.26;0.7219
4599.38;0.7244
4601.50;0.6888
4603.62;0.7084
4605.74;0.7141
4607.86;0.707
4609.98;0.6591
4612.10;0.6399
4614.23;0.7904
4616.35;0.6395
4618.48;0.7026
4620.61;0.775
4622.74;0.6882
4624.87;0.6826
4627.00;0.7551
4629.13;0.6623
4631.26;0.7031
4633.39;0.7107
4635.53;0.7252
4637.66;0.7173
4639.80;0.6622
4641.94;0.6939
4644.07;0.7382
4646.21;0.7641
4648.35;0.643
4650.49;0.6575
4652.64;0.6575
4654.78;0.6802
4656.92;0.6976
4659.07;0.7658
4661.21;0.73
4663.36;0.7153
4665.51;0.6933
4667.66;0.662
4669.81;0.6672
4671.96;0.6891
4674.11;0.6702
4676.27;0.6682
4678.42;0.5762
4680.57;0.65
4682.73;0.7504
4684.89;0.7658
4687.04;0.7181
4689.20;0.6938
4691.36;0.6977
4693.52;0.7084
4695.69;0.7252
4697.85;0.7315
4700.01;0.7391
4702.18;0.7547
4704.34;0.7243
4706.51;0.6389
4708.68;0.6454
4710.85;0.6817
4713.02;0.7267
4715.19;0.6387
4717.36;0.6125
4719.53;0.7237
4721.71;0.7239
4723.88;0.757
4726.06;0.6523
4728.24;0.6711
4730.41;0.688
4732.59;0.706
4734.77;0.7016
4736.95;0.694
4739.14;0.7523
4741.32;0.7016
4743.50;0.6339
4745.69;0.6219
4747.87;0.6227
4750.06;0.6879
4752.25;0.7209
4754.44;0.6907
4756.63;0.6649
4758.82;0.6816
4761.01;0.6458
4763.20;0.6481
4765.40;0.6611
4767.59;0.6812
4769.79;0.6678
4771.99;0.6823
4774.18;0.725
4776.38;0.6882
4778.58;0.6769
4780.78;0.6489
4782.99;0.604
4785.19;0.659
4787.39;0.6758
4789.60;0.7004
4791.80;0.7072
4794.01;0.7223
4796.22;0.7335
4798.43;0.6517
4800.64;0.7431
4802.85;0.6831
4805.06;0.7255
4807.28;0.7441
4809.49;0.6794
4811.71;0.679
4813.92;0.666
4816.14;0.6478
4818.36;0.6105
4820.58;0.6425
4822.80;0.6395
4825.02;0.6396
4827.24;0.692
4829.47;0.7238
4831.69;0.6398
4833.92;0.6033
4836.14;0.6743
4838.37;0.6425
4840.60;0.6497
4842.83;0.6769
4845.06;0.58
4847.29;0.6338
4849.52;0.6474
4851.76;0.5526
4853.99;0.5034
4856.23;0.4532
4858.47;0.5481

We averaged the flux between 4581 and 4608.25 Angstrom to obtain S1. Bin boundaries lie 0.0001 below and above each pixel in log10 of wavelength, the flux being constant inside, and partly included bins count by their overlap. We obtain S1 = 0.711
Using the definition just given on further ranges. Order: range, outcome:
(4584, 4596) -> 0.709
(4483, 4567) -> 0.679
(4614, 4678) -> 0.698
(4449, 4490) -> 0.689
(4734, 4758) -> 0.681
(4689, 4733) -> 0.697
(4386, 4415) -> 0.685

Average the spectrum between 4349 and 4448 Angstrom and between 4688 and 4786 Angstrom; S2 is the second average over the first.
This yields 1.0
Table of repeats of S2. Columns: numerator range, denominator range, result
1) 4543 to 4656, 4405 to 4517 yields 1.01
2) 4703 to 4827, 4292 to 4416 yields 1.05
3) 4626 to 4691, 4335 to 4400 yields 1.08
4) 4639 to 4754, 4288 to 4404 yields 1.08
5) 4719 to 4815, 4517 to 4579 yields 1.02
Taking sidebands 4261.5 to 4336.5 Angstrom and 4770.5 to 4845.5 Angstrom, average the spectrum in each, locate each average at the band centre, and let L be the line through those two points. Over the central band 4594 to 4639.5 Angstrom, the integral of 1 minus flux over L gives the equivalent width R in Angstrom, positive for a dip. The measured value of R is -2.7 Angstrom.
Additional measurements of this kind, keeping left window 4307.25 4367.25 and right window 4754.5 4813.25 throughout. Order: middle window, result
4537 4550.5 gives -1.12 Angstrom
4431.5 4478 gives -3.19 Angstrom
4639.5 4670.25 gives -1.32 Angstrom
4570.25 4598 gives -1.43 Angstrom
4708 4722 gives -0.04 Angstrom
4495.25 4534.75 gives -0.98 Angstrom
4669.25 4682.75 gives 0.20 Angstrom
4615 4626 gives -0.61 Angstrom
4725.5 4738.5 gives -0.22 Angstrom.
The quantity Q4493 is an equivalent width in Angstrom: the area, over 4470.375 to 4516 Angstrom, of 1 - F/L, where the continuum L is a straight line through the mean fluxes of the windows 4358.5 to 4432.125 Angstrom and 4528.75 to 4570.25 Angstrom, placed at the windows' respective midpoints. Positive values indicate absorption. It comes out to -0.8 Angstrom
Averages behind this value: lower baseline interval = 0.671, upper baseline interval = 0.676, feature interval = 0.685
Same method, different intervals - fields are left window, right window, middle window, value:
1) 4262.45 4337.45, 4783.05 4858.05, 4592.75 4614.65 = -1.8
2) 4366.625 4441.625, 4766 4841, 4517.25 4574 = 0.5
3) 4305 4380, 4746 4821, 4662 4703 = -1.9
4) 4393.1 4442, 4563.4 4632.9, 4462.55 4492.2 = -0.2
